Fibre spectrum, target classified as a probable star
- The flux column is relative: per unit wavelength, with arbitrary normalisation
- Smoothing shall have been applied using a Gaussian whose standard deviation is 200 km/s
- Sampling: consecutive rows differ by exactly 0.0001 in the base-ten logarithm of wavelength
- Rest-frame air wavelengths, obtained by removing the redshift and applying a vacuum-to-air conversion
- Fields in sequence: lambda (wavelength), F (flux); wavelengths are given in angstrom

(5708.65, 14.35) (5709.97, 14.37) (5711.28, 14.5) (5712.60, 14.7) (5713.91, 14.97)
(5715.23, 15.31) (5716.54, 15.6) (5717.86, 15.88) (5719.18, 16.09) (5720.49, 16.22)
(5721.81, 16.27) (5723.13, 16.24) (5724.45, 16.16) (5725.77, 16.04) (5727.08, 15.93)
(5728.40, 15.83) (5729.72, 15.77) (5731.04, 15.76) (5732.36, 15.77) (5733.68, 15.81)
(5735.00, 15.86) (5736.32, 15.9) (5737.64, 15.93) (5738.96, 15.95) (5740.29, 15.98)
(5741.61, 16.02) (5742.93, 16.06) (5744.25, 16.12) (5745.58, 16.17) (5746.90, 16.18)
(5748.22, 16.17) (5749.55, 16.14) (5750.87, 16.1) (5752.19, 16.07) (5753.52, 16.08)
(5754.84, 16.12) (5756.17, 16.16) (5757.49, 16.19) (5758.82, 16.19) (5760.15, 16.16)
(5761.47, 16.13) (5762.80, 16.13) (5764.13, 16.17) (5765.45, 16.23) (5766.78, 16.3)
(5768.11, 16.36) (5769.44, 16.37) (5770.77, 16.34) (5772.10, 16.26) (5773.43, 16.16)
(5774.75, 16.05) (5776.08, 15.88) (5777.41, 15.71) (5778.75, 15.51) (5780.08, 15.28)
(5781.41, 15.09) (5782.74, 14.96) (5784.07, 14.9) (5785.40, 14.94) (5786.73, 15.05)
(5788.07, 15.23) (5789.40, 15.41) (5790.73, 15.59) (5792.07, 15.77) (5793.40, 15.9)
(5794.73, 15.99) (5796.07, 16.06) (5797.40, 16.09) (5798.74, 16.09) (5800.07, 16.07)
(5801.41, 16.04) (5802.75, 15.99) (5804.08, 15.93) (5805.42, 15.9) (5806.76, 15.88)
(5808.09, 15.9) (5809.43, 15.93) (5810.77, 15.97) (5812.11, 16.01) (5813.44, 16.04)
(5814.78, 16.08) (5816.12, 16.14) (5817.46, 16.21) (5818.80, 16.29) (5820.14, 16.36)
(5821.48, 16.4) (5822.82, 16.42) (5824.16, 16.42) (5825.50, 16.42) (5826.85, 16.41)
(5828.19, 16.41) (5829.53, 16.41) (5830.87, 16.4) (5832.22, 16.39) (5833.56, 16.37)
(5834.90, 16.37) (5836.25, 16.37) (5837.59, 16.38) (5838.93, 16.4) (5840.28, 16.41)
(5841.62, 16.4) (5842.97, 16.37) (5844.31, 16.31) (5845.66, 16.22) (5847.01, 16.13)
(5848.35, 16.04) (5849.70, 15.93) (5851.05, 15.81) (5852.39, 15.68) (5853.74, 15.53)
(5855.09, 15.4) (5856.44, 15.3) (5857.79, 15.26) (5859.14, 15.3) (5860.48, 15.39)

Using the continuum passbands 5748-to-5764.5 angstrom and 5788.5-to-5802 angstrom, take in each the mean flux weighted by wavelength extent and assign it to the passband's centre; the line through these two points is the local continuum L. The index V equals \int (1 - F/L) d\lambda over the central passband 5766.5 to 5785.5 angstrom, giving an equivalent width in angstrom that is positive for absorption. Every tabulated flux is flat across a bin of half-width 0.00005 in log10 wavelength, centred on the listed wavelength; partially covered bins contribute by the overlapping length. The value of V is 0.3 angstrom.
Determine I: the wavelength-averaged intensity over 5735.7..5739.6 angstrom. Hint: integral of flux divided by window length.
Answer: 15.9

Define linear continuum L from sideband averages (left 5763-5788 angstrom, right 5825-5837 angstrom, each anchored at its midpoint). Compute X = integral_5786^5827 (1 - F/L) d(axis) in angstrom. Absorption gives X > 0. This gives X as 0.28 angstrom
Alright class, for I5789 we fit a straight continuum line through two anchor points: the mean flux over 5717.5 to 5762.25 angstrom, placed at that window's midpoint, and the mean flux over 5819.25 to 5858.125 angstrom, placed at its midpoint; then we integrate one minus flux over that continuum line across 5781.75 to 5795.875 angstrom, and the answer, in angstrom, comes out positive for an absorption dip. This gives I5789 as 0.6 angstrom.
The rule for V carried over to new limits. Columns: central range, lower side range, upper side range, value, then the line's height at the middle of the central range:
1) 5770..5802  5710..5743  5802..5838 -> 0.7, 16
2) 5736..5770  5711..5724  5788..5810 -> -0.9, 15.7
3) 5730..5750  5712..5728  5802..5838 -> -0.1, 15.9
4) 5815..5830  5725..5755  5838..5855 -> -0.3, 16.1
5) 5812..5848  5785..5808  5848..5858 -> -1.5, 15.7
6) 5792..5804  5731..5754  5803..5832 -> 0.1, 16.1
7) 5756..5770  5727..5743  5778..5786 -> -0.7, 15.4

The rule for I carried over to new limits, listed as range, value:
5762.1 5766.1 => 16.2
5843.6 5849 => 16.2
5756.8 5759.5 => 16.2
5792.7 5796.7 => 16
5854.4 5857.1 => 15.3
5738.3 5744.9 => 16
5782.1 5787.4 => 15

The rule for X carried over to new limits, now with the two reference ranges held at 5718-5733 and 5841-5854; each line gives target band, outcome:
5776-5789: 0.65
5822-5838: -0.35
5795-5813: 0.05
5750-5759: -0.06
